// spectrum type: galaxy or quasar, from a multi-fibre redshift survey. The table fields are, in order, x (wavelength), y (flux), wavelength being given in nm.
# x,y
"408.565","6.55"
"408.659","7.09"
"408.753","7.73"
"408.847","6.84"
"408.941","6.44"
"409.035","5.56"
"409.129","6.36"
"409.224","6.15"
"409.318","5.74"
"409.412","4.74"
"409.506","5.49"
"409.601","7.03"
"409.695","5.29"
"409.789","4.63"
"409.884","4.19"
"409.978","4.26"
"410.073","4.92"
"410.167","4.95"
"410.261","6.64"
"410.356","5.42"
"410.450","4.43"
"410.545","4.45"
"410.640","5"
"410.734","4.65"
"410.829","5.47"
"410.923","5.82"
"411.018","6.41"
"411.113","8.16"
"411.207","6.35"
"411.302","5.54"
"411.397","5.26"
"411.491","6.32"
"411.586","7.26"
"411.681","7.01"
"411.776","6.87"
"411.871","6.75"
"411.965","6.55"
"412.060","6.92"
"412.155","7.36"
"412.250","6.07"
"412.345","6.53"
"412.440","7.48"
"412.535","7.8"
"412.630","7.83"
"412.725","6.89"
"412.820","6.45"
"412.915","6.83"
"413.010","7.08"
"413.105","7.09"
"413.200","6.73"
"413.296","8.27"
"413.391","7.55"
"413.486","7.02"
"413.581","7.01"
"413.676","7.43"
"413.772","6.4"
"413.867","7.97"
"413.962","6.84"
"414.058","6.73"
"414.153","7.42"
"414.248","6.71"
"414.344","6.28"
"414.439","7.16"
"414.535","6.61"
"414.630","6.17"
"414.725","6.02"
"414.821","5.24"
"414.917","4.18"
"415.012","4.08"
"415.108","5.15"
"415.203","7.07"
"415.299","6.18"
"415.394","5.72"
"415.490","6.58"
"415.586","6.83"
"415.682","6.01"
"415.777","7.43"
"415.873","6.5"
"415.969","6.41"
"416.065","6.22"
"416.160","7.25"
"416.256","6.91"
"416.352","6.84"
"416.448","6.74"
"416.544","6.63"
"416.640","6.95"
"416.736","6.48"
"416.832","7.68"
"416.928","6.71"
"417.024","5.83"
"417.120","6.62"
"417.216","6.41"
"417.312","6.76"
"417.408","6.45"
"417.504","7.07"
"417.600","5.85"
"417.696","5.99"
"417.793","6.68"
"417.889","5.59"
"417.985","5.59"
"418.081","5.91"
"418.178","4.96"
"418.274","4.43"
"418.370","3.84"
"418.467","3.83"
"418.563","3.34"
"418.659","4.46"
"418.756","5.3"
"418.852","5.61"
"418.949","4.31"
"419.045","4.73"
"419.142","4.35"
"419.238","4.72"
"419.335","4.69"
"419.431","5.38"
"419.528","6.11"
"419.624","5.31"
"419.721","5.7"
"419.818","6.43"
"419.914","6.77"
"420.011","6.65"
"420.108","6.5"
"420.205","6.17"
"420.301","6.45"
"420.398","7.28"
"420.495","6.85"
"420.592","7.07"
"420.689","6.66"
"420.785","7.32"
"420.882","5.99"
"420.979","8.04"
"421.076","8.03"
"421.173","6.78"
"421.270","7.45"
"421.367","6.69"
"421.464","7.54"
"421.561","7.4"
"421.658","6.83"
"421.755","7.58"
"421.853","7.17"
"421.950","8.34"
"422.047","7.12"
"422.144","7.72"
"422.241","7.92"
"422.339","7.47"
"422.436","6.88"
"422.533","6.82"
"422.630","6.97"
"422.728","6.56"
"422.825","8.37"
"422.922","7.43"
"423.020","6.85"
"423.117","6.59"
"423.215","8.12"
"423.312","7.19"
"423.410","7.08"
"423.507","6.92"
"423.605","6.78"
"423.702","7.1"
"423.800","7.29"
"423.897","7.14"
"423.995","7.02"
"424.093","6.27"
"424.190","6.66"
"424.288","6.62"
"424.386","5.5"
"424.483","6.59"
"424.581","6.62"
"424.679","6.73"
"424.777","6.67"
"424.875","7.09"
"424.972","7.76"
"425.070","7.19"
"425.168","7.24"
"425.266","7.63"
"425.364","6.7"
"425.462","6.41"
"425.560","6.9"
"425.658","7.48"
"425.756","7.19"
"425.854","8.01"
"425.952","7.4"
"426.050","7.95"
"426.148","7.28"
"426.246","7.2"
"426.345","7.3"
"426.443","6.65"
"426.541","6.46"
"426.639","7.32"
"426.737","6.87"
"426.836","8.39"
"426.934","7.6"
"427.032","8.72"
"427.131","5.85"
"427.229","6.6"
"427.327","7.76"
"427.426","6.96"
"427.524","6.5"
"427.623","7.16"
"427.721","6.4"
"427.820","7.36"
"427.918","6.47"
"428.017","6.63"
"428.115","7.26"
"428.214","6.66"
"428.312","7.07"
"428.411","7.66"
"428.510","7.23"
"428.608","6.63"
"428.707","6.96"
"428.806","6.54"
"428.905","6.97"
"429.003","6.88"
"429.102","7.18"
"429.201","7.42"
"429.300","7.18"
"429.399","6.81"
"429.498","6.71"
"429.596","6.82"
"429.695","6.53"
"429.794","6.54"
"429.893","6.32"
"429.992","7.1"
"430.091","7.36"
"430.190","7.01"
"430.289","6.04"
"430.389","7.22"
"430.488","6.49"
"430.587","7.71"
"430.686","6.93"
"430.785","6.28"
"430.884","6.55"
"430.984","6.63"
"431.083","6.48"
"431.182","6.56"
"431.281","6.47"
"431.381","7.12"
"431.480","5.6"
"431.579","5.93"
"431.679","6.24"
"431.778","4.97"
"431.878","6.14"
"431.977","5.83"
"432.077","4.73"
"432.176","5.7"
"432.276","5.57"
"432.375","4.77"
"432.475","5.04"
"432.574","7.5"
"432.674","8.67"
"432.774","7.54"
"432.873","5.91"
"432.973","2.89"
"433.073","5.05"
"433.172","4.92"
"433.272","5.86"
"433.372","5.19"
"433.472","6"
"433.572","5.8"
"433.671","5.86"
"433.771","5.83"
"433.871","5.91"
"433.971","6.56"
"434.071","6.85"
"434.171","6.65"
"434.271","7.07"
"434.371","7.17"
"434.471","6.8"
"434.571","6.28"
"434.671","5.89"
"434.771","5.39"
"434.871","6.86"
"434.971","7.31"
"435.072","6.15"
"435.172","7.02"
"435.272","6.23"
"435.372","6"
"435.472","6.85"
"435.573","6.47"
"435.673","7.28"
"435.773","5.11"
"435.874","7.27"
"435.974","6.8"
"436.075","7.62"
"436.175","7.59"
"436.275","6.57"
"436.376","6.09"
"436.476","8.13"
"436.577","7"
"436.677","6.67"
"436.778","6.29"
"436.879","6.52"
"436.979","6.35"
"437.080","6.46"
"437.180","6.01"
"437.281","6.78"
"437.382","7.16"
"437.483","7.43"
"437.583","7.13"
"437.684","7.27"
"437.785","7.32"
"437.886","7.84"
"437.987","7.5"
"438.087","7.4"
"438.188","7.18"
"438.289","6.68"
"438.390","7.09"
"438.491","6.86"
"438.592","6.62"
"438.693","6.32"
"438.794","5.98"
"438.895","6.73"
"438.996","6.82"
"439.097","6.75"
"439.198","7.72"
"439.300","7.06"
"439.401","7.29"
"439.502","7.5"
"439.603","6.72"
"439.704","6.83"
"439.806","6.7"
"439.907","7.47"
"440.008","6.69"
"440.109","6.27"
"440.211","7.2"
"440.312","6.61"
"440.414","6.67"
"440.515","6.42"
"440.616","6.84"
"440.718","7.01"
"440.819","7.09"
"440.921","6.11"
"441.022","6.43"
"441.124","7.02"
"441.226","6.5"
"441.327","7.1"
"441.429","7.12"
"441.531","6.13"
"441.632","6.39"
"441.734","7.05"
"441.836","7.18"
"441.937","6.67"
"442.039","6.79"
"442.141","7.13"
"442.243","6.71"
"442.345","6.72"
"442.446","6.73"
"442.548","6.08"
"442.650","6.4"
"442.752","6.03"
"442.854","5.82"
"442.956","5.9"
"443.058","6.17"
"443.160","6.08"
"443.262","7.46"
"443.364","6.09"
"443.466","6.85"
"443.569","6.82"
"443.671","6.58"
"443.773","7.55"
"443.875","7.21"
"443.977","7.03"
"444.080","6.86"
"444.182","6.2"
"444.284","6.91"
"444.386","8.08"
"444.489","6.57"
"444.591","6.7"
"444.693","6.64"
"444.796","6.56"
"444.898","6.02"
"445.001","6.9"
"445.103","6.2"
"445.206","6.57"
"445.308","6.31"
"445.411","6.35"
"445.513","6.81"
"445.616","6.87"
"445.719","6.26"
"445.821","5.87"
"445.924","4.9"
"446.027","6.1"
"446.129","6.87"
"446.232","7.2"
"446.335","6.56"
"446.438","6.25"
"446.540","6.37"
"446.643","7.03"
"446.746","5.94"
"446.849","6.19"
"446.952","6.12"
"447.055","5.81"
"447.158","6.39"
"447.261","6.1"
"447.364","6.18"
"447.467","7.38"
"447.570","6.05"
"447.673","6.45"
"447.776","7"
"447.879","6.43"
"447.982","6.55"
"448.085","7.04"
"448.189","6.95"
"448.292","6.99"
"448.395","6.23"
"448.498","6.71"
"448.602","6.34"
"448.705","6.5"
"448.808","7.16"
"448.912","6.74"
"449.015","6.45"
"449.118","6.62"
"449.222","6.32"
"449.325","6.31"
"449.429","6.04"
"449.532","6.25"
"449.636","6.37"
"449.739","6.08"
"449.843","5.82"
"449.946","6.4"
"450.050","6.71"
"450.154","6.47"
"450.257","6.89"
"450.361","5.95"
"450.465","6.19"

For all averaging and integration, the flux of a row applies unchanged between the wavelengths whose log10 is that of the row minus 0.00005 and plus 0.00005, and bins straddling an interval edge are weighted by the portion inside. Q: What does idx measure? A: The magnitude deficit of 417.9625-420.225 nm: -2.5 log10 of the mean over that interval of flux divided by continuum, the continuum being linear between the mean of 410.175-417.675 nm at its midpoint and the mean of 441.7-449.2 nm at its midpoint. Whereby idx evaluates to 0.25 mag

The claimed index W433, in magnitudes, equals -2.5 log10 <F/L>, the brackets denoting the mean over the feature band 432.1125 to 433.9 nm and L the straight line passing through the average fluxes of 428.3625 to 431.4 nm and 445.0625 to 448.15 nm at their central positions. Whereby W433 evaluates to 0.17 mag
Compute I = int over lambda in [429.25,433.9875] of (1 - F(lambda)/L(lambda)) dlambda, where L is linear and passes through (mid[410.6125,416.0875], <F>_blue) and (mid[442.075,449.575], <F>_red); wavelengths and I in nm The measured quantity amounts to 0.23 nm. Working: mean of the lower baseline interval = 6.55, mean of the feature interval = 6.22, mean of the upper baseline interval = 6.53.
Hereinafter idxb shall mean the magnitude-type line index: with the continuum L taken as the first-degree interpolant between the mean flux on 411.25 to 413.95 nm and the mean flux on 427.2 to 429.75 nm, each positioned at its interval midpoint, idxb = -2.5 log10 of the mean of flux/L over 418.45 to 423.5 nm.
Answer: 0.06 mag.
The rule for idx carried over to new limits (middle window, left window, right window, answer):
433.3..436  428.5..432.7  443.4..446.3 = 0.028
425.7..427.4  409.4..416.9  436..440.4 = -0.102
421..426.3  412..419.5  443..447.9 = -0.135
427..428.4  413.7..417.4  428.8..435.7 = -0.091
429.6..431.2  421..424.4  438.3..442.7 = 0.042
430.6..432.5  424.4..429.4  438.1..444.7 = 0.160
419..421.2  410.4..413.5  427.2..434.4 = 0.044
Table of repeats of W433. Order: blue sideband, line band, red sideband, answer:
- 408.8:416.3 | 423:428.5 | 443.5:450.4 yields -0.11 mag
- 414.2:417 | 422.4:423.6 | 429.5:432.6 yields -0.13 mag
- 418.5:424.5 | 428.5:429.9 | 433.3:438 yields -0.04 mag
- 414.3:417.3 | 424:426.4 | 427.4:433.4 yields -0.09 mag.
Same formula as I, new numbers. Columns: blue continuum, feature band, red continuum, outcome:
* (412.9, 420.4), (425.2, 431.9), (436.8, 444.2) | -0.45 nm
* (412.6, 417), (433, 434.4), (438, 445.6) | 0.15 nm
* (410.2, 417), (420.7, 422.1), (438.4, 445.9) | -0.16 nm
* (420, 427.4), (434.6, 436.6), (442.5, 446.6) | 0.03 nm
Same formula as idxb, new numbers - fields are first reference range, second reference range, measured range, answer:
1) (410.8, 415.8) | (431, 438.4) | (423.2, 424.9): -0.05 mag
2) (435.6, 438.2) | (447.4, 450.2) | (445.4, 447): 0.04 mag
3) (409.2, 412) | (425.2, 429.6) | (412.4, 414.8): -0.18 mag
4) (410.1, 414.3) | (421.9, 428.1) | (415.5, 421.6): 0.11 mag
